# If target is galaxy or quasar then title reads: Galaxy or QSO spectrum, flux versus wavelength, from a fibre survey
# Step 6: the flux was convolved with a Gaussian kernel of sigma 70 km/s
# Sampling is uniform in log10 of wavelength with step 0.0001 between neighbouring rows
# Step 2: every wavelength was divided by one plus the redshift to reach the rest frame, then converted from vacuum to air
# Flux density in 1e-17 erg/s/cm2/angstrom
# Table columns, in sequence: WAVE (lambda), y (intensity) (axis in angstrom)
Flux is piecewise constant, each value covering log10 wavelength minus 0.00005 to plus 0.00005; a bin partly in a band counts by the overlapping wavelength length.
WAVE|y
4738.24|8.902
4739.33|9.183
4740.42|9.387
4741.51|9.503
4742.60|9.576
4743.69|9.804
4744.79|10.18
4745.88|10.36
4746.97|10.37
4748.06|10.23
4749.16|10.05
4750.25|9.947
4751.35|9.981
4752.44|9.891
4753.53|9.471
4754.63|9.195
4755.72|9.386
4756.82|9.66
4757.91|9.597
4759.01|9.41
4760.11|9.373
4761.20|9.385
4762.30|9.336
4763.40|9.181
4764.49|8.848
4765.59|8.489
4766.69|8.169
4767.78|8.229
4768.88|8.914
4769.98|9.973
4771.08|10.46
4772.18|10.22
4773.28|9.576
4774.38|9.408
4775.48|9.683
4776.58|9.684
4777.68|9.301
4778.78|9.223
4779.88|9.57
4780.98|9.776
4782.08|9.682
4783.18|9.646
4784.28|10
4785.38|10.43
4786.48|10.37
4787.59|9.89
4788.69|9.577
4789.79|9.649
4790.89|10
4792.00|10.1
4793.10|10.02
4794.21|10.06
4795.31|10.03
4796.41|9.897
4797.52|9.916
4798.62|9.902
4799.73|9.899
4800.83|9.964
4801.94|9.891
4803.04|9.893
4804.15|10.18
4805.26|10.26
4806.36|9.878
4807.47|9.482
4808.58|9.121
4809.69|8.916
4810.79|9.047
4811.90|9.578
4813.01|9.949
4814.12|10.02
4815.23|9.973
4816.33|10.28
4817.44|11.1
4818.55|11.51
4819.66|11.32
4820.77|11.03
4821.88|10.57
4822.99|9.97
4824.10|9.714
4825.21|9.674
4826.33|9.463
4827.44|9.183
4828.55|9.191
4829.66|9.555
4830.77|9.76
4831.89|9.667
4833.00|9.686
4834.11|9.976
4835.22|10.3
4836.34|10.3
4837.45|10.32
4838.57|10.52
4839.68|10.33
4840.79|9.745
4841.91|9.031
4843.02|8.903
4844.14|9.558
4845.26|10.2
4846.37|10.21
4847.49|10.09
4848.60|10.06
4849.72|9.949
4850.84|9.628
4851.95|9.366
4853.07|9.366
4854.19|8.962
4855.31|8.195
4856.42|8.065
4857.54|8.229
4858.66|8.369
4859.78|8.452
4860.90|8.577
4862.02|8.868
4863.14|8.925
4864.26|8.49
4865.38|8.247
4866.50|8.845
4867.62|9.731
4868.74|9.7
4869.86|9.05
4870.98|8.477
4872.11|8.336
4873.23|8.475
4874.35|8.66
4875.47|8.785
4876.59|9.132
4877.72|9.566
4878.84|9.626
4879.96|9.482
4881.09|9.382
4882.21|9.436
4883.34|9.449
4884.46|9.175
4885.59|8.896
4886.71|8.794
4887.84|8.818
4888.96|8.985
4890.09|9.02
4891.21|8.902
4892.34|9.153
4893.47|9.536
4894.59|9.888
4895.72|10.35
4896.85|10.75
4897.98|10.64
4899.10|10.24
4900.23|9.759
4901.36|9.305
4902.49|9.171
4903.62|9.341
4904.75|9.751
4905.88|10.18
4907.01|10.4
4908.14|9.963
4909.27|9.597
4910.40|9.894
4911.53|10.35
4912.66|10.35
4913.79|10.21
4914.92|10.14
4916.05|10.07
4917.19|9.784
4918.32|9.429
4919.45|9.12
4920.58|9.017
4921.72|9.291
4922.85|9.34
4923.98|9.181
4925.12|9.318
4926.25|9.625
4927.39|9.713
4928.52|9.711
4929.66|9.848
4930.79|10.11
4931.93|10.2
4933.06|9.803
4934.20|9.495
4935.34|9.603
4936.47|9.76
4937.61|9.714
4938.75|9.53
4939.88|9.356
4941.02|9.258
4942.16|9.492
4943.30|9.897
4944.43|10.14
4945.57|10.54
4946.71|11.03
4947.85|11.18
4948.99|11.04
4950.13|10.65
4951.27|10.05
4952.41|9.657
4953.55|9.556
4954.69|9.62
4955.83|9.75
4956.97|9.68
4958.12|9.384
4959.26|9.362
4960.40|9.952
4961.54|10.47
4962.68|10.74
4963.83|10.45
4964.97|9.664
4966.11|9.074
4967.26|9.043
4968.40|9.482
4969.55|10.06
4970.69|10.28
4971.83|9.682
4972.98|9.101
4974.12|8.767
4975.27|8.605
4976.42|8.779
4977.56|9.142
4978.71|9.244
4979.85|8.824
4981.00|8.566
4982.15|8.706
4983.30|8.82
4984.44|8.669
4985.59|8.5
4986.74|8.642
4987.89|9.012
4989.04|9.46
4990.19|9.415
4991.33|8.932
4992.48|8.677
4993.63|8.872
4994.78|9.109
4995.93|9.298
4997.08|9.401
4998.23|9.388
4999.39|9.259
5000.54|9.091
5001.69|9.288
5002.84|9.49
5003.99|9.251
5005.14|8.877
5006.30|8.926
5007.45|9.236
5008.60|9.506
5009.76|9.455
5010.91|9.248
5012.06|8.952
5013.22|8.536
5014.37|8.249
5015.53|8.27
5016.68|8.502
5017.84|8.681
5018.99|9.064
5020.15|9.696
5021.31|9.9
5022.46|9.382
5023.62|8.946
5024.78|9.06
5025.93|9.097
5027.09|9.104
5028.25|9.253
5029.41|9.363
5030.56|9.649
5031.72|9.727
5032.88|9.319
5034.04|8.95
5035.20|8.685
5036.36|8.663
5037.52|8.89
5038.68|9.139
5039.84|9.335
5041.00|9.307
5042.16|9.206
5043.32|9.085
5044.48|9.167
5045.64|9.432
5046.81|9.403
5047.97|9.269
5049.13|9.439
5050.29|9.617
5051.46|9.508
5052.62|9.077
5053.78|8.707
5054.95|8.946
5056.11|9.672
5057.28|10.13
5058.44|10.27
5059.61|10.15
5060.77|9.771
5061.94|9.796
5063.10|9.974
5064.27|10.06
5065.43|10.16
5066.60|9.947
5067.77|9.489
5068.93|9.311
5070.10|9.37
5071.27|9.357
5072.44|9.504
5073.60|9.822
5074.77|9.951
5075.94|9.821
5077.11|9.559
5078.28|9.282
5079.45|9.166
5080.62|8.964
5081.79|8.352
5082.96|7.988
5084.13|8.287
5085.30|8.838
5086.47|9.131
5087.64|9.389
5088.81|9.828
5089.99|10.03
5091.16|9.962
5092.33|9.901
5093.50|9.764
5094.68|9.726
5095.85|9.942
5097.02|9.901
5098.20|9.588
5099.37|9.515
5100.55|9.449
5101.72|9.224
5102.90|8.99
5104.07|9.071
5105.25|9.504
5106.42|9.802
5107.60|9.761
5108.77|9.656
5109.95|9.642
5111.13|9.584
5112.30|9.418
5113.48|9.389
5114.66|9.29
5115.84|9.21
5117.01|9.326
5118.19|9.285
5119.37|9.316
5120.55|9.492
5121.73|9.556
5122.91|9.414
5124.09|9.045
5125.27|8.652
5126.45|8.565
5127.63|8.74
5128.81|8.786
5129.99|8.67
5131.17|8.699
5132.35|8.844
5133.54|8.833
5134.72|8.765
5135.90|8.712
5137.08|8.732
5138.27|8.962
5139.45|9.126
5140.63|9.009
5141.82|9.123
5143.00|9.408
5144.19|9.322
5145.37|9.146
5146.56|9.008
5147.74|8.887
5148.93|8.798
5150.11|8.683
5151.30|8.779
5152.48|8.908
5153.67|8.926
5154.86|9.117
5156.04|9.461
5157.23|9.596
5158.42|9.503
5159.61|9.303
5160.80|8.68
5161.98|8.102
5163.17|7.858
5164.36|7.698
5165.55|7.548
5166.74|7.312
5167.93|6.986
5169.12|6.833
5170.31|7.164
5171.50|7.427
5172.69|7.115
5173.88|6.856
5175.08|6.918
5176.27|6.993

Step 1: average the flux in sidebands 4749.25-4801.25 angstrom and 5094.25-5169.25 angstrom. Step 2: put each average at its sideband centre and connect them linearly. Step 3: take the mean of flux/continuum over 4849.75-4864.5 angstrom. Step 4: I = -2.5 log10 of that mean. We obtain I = 0.084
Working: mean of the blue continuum 9.63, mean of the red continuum 9.01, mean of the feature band 8.78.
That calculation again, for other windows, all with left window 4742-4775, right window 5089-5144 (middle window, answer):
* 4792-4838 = -0.05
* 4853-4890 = 0.07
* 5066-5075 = -0.03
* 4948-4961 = -0.06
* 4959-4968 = -0.05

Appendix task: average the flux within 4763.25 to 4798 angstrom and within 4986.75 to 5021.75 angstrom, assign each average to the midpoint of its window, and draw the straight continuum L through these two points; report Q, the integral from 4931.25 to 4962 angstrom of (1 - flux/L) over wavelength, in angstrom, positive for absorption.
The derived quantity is -2.3 angstrom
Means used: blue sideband 9.63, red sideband 9.09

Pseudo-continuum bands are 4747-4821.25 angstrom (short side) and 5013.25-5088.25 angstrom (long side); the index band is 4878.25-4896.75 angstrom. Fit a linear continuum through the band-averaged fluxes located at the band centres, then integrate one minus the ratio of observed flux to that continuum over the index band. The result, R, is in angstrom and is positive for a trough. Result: 0.46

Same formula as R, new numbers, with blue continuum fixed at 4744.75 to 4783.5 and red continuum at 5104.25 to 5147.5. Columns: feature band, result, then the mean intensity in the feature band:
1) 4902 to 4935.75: -1.3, 9.73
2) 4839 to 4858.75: 0.2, 9.38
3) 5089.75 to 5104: -0.7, 9.64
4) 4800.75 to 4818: -0.6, 9.84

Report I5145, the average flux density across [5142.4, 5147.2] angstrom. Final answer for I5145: 9.22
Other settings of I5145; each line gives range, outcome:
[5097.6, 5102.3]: 9.44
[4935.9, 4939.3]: 9.67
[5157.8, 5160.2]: 9.39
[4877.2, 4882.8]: 9.5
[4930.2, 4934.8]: 9.9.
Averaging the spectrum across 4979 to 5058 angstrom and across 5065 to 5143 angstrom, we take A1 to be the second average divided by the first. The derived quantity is 1.0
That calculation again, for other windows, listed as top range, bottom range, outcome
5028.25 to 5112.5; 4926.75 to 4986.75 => 0.98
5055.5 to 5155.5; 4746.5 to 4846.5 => 0.95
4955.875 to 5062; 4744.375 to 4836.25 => 0.95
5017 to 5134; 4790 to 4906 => 0.98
